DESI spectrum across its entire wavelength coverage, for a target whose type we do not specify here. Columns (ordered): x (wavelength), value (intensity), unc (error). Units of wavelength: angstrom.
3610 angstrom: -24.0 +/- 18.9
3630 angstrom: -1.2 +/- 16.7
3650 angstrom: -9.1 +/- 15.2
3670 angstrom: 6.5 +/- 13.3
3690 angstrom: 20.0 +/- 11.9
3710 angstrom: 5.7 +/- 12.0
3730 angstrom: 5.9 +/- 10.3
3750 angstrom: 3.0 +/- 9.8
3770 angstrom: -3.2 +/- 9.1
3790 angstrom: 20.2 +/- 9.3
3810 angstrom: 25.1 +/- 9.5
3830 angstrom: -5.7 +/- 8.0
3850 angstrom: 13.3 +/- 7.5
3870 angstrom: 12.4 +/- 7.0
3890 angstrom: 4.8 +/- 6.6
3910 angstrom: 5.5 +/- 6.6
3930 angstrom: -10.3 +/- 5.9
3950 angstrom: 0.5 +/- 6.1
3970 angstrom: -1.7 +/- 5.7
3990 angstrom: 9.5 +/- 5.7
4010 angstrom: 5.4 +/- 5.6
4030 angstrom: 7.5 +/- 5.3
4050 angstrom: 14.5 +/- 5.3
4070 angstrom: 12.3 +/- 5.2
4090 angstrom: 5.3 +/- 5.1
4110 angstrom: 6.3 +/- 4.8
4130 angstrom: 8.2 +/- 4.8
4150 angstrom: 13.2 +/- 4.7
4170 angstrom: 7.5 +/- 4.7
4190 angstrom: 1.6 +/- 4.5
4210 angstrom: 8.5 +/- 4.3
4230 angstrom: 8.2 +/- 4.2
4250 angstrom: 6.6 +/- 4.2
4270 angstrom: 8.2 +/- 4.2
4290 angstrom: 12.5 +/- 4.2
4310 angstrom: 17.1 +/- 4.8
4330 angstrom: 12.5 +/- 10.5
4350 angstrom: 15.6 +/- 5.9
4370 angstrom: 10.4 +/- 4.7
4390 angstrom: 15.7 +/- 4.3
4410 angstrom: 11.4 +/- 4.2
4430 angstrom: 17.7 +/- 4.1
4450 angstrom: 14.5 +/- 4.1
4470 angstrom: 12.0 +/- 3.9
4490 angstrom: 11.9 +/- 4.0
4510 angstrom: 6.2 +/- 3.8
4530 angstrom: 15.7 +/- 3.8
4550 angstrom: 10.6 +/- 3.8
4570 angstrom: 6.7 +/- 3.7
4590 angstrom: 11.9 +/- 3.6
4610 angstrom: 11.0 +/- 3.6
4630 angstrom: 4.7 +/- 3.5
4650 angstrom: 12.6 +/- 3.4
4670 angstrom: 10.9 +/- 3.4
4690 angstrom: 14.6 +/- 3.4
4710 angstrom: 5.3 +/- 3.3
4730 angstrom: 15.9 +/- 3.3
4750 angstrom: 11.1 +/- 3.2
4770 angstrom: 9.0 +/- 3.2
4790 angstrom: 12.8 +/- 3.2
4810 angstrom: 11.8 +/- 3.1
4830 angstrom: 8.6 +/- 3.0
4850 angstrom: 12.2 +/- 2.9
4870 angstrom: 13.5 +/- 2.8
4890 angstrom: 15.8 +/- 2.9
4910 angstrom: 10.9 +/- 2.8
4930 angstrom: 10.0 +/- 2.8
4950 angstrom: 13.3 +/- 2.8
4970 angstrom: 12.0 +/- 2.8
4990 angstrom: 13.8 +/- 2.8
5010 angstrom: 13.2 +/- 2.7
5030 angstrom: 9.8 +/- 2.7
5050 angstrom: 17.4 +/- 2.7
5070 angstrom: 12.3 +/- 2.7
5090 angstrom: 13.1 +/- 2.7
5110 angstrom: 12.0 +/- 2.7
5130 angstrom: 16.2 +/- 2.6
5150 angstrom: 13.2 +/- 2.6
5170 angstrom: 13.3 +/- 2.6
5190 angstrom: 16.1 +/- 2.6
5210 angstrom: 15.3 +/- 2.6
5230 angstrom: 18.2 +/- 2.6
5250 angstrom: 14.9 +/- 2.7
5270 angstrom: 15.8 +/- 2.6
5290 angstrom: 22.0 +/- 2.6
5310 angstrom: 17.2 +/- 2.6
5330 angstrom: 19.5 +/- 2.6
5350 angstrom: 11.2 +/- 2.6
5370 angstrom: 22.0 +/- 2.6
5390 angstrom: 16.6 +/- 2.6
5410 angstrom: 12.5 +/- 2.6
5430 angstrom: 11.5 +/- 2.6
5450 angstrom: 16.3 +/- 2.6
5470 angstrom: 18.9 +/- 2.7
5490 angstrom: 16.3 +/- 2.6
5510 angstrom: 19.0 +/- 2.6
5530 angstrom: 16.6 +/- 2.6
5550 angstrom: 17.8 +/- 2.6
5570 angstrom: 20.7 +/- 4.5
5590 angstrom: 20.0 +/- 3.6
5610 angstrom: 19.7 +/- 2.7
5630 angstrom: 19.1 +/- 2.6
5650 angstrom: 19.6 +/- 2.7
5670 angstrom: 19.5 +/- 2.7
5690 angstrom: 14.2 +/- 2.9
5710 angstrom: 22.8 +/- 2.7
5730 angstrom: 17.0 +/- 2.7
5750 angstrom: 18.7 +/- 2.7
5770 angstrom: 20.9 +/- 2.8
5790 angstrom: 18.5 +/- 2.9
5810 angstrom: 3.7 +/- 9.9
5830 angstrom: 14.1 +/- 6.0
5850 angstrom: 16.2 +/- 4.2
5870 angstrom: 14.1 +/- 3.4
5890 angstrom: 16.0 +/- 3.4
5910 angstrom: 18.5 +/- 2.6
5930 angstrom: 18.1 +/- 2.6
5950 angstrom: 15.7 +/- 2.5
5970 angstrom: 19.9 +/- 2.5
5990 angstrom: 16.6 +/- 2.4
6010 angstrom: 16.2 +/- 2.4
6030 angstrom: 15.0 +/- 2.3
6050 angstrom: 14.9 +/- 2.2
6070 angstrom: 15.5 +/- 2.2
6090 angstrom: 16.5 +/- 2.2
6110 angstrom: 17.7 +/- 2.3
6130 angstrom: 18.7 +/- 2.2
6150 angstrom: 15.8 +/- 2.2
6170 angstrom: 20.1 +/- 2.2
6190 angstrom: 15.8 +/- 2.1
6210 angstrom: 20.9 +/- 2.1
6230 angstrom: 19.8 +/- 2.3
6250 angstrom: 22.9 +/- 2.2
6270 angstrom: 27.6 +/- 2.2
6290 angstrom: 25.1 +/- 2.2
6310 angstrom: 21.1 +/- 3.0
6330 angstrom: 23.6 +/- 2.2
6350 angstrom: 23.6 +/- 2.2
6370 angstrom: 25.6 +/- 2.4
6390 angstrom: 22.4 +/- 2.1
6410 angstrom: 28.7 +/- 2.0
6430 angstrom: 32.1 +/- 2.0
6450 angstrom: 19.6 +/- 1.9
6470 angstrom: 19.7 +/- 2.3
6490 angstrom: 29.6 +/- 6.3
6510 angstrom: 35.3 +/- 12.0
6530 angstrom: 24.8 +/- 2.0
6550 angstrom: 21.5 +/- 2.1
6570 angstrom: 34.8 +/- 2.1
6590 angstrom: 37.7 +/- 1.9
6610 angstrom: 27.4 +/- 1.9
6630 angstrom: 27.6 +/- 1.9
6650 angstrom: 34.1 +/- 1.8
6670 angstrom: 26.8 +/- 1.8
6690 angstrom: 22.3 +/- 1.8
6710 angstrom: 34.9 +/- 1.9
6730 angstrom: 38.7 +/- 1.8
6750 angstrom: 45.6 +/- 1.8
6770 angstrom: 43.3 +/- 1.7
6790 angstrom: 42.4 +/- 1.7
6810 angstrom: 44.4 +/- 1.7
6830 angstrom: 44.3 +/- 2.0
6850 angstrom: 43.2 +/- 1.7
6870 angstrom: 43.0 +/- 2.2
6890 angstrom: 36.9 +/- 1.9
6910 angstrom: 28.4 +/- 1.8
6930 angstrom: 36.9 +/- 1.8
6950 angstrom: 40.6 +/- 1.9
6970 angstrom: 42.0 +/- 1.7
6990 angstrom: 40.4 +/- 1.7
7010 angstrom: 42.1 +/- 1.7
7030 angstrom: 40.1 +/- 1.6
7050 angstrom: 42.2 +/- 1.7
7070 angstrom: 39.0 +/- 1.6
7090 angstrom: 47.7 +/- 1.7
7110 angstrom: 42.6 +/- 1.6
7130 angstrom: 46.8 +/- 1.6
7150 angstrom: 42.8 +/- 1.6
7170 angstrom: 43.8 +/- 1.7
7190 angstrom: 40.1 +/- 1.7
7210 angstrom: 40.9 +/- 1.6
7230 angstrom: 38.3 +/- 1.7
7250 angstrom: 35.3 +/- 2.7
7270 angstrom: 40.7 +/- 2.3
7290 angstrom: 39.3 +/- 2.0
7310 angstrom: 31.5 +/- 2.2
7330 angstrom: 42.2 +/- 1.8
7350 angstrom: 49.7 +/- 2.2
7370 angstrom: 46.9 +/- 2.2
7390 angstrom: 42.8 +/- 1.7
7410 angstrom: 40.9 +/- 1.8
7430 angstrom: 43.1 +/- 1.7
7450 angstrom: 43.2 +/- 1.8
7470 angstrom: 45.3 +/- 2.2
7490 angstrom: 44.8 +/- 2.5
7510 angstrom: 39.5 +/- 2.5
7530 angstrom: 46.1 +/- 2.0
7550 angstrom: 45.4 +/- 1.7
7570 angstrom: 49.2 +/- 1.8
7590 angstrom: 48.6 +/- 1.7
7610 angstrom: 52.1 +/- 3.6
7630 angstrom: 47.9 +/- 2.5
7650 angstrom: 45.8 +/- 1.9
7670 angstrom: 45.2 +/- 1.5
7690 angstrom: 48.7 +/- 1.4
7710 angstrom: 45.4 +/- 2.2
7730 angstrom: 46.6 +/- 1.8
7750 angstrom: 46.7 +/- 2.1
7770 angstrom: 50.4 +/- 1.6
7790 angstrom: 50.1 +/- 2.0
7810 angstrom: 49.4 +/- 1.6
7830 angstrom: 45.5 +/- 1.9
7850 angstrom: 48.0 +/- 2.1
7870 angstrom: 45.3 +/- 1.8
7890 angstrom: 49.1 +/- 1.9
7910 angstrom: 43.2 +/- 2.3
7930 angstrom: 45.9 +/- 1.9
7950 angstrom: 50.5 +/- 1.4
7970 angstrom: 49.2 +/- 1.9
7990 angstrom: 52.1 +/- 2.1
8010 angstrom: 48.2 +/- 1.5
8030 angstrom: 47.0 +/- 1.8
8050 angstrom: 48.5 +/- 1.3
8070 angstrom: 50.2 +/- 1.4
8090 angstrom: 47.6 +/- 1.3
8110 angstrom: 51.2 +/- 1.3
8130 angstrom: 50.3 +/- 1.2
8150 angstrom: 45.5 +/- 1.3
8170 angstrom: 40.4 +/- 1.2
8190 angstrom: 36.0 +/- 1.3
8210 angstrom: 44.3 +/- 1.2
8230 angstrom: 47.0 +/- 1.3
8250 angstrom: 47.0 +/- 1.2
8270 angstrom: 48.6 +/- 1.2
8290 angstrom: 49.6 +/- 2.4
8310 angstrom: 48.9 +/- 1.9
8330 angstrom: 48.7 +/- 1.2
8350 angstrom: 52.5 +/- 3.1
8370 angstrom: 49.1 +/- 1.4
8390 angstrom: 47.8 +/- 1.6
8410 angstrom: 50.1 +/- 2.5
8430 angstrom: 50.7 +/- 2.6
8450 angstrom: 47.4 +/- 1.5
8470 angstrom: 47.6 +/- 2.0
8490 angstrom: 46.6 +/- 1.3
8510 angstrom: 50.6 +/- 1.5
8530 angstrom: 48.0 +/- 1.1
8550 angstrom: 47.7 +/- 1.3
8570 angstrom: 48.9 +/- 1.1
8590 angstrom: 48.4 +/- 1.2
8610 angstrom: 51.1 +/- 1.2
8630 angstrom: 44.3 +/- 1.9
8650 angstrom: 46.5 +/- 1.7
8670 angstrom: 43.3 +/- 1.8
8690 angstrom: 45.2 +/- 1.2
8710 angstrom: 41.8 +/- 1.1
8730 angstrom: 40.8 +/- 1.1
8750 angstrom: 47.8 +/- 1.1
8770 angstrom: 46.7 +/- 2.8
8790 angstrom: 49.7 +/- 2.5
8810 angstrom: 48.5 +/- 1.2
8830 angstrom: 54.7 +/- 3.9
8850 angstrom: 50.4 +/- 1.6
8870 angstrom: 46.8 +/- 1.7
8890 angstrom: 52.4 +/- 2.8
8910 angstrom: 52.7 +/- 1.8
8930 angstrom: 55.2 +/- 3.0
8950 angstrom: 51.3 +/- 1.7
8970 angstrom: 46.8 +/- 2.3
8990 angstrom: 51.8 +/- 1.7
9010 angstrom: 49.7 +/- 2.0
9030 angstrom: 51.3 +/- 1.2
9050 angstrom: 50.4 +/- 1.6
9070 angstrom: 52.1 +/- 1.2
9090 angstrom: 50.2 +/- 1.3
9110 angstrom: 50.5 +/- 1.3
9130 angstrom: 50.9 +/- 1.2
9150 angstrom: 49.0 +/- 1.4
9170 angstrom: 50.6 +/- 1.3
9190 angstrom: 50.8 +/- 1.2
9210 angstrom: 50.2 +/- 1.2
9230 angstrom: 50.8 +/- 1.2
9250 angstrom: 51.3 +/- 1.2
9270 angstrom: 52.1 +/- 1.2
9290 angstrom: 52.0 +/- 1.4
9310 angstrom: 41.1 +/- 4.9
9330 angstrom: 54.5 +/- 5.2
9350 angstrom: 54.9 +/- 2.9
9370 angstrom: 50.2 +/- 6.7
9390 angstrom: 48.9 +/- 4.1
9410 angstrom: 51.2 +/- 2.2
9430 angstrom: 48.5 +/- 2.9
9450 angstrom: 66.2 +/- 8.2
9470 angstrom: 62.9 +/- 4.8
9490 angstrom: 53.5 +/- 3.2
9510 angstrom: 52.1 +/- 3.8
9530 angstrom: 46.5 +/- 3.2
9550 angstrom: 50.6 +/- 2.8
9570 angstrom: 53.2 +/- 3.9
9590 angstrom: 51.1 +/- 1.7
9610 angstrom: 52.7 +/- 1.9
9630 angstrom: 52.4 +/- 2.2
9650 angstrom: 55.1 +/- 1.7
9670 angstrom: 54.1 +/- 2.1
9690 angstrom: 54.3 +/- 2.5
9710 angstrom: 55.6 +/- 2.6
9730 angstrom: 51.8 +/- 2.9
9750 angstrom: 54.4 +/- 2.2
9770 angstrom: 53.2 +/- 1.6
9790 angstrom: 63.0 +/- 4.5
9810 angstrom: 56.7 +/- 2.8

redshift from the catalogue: 0.683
